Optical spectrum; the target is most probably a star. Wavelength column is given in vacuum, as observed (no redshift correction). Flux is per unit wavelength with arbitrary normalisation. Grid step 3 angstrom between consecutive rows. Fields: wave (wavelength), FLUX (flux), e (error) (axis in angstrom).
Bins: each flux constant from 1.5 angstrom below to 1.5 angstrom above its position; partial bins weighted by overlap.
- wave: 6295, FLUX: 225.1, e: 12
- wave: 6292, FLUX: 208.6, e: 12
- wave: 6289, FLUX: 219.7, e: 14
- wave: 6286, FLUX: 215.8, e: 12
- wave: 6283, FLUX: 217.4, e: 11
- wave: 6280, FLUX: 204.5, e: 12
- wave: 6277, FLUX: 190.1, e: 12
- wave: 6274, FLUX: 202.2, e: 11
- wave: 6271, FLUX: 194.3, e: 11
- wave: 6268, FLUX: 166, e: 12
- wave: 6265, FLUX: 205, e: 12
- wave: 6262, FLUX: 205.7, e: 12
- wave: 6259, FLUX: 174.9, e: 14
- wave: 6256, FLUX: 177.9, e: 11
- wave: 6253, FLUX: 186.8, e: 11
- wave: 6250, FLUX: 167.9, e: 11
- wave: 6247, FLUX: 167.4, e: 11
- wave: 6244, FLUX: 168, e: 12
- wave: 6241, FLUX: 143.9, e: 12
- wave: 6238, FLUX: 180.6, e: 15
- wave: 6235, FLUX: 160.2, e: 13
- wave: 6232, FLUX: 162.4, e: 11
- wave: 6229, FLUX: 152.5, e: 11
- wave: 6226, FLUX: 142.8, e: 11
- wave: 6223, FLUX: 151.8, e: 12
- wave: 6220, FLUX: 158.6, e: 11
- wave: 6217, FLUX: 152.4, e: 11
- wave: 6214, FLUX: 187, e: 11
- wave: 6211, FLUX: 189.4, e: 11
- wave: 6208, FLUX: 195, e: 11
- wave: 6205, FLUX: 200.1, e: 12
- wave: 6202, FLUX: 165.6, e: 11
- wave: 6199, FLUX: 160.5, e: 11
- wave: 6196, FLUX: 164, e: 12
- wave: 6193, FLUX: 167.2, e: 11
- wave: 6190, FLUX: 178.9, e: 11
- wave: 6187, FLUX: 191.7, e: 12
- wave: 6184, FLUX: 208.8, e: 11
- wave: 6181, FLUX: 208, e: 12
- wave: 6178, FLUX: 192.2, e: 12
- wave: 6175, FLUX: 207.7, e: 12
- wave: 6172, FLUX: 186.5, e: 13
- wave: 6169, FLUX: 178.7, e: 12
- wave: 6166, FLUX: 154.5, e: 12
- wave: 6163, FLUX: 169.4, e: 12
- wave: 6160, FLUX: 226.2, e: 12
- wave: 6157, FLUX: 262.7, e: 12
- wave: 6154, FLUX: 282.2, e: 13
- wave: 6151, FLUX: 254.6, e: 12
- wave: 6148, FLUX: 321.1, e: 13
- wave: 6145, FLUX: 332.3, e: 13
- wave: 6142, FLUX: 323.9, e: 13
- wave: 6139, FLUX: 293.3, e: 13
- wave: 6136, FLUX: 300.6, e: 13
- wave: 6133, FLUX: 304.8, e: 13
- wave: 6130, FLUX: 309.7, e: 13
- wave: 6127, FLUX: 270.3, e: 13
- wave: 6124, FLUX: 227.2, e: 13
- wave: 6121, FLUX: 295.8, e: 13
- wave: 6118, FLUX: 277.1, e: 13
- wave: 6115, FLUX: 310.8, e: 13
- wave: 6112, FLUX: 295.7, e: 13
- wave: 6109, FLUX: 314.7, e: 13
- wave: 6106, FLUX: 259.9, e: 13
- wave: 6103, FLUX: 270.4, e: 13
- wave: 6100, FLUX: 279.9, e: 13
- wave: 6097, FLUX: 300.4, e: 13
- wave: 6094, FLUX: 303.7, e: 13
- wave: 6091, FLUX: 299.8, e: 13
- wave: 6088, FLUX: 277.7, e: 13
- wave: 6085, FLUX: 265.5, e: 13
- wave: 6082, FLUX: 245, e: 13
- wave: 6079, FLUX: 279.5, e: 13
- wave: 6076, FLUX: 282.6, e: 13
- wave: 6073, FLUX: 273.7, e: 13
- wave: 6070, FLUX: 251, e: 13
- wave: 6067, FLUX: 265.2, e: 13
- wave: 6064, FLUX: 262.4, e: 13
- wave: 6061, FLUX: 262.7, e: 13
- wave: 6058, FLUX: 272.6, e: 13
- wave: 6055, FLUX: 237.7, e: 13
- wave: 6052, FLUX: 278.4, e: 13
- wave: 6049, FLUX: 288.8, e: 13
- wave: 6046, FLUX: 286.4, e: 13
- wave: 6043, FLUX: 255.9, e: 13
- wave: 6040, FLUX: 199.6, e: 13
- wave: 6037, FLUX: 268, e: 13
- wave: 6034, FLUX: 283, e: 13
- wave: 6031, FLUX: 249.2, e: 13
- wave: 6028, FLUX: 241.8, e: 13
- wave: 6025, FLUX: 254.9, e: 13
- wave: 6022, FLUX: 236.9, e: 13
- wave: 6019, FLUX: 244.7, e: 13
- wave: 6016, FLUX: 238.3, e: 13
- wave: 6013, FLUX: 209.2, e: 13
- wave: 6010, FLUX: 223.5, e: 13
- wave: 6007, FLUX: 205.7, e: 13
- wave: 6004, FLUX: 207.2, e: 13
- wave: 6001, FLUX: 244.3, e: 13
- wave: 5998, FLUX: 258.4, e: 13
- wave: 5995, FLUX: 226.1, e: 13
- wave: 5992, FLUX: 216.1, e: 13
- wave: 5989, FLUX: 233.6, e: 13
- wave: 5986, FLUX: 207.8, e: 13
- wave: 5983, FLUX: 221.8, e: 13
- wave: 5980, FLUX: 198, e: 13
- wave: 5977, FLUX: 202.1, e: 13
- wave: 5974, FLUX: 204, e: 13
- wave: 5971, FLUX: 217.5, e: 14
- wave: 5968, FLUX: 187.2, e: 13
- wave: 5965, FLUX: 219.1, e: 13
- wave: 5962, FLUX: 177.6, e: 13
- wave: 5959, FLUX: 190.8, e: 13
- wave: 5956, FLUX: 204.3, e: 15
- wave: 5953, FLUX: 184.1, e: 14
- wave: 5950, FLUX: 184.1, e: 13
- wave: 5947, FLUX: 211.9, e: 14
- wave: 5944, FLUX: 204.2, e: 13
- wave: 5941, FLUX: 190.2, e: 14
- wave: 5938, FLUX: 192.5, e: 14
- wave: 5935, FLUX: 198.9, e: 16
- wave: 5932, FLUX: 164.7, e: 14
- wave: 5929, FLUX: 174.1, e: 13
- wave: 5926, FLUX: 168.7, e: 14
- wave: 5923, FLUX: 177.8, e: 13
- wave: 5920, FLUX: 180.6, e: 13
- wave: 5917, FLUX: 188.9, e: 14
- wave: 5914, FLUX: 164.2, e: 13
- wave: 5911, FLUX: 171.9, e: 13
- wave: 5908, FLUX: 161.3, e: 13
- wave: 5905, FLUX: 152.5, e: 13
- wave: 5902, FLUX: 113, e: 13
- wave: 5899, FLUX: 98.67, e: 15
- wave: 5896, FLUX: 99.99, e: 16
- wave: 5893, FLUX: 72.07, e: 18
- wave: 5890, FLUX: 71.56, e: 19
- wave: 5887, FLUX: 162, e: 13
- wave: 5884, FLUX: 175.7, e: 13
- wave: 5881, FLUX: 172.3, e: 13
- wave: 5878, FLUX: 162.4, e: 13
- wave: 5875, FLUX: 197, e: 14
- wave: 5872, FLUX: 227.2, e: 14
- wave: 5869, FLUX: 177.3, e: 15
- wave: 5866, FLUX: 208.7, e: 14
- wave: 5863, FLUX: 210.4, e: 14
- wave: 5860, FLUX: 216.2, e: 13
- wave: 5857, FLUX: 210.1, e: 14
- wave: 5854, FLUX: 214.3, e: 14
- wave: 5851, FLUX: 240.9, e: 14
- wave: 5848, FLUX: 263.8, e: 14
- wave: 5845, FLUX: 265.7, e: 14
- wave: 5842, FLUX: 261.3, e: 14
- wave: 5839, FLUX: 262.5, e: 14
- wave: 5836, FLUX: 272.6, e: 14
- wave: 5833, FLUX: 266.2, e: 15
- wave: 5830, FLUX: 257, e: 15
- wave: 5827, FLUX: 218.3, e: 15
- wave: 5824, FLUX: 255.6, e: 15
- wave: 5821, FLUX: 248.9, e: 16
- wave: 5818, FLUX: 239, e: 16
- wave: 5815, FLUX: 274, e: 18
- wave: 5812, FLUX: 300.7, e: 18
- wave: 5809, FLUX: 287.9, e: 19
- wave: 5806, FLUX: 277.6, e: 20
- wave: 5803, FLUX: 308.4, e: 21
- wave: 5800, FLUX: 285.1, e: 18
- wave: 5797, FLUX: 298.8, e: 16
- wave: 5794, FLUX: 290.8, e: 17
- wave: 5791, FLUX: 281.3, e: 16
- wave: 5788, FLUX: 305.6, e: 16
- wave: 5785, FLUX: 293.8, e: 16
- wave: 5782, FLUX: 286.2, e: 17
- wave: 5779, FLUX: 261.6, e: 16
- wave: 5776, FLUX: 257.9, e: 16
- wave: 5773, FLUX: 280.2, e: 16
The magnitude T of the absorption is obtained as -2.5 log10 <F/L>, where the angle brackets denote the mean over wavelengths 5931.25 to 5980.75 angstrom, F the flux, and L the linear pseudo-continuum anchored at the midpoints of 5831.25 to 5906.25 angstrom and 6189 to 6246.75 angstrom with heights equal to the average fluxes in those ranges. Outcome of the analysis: -0.06 mag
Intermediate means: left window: 191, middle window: 196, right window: 167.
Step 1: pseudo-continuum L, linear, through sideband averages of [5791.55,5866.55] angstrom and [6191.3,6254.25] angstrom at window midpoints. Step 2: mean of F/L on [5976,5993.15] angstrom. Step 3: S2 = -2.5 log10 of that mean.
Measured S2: 0.04 mag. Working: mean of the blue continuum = 258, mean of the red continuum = 168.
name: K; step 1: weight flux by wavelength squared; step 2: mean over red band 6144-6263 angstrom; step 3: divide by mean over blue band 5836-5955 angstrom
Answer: 1.14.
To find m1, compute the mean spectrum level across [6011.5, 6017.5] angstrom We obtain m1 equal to 224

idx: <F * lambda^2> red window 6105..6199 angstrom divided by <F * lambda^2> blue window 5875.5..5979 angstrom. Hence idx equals 1.54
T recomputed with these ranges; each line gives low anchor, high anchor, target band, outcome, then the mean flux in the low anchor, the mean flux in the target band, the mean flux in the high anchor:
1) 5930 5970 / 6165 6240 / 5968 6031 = -0.18 mag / 193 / 224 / 176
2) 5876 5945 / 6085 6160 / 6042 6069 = -0.09 mag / 157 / 268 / 289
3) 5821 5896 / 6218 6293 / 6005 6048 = -0.23 mag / 209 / 243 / 181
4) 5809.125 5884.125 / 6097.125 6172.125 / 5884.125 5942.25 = 0.50 mag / 234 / 153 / 270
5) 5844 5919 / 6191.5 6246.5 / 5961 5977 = -0.17 mag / 175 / 202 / 167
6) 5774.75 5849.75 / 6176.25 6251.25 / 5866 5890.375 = 0.41 mag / 273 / 175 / 173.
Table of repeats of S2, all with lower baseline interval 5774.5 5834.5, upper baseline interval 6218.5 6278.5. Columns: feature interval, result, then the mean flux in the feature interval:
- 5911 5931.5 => 0.379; 175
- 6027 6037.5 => -0.172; 261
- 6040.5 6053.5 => -0.232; 271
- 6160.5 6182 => 0.023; 187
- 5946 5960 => 0.231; 195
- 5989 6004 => -0.011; 233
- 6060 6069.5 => -0.215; 262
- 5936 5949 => 0.217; 199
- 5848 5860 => 0.165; 226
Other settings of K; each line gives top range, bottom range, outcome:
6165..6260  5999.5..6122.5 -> 0.70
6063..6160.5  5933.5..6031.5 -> 1.38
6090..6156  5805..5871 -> 1.30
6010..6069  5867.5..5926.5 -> 1.72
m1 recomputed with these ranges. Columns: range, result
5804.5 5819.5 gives 276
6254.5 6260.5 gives 176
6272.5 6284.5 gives 204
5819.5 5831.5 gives 245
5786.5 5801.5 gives 292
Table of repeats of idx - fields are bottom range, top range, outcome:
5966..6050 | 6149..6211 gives 0.90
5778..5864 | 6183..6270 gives 0.75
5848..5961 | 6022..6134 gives 1.63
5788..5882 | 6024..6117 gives 1.19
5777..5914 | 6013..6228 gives 1.20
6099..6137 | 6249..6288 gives 0.71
